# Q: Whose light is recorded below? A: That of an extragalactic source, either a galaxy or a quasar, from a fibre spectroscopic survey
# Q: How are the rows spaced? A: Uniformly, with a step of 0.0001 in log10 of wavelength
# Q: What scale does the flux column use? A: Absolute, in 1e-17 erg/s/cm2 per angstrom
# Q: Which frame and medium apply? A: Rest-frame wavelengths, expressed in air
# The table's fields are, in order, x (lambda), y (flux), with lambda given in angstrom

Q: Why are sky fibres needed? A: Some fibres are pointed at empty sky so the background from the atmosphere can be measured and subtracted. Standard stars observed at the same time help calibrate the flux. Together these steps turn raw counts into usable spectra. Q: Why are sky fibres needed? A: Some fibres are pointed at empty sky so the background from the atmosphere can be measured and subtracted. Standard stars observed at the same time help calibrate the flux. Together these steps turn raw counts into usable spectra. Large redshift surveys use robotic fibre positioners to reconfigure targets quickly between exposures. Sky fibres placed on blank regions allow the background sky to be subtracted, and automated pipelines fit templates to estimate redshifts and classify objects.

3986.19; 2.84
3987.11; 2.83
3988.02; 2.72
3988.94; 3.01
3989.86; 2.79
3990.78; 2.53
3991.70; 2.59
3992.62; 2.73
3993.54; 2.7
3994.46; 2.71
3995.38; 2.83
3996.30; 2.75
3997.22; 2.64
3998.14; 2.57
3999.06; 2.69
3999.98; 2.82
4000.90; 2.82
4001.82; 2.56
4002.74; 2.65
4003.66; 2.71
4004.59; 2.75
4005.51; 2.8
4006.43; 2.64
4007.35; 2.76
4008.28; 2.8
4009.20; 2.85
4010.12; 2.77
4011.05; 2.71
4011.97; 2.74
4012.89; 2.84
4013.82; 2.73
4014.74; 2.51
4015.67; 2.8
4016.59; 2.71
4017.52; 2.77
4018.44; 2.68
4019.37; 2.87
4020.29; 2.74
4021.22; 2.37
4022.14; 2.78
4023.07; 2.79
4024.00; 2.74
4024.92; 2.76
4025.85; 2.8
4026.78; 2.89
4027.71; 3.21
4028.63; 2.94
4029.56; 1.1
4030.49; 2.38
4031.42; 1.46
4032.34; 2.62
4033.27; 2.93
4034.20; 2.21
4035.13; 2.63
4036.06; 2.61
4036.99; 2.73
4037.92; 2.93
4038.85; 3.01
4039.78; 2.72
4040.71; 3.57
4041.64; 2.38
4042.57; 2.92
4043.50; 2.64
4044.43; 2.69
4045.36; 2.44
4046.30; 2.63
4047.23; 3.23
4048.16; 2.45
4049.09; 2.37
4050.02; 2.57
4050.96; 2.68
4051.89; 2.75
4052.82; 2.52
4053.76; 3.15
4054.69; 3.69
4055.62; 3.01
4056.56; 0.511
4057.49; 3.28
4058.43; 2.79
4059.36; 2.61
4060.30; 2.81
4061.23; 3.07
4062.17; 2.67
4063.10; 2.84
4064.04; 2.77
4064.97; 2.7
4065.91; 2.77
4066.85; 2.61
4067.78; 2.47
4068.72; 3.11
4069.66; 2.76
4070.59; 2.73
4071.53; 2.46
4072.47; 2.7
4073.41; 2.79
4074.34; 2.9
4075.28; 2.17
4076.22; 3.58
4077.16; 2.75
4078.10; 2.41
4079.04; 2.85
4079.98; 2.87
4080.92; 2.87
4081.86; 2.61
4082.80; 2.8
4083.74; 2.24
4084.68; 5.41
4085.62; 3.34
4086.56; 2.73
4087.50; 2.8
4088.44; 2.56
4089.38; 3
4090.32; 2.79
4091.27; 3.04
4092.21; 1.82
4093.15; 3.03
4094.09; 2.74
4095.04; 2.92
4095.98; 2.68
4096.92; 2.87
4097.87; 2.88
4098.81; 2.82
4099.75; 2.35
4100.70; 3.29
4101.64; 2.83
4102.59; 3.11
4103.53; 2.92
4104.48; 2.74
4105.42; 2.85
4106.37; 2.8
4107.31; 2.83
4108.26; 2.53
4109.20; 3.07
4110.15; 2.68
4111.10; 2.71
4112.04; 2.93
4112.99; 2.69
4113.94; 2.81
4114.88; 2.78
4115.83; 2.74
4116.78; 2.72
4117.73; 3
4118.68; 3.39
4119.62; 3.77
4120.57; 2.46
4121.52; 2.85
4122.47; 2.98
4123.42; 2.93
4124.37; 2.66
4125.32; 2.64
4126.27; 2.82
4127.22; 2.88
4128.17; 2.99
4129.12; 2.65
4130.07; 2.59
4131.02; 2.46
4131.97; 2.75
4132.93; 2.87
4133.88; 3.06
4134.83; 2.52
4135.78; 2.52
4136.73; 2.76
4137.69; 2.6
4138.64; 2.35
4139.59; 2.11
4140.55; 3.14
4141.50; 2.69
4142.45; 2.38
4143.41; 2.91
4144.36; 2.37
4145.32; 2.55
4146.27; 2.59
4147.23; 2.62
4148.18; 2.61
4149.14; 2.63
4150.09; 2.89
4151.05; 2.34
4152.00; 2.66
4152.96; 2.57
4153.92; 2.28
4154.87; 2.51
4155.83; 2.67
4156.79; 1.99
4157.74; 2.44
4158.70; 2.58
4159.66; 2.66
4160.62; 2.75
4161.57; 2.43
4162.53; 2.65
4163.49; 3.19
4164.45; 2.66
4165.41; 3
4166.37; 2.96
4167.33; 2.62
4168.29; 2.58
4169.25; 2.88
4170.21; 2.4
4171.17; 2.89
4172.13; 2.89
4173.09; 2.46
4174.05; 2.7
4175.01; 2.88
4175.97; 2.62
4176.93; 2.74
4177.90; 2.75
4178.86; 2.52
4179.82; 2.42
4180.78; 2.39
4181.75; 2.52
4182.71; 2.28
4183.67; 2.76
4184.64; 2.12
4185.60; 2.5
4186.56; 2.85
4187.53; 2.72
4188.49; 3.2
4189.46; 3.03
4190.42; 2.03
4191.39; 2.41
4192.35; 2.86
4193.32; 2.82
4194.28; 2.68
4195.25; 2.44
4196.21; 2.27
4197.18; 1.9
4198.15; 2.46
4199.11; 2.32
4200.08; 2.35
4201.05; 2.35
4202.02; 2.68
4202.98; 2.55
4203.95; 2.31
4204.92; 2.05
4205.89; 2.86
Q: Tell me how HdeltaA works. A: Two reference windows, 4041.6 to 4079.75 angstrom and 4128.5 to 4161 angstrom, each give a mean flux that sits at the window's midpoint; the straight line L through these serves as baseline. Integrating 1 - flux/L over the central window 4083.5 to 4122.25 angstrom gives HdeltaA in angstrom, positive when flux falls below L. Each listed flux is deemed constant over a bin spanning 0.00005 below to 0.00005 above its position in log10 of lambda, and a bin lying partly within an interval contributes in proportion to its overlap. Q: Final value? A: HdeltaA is -3.5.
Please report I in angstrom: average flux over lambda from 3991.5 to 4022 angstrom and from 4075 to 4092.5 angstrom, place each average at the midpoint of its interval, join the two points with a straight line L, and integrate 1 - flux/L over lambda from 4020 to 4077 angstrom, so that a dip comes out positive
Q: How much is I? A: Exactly 2.5 angstrom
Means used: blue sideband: 2.72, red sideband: 2.89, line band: 2.69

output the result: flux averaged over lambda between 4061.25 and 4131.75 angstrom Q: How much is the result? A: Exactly 2.83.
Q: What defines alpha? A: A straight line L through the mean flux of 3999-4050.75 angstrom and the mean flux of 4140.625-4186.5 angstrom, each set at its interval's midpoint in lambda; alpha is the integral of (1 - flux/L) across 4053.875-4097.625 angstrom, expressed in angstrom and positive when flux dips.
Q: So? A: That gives -2.5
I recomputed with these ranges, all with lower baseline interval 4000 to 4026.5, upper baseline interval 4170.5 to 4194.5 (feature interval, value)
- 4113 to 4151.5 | -1.0 angstrom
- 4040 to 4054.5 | -0.2 angstrom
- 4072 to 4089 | -1.4 angstrom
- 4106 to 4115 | -0.3 angstrom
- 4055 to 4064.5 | 0.2 angstrom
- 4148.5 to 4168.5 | 0.2 angstrom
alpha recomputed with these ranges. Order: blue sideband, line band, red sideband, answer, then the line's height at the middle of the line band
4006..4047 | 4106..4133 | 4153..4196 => -1.8 angstrom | 2.65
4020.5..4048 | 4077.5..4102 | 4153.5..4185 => -2.1 angstrom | 2.64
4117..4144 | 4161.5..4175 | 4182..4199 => -0.6 angstrom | 2.63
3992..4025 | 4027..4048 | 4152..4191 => 0.5 angstrom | 2.71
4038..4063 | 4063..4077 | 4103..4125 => 0.1 angstrom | 2.78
